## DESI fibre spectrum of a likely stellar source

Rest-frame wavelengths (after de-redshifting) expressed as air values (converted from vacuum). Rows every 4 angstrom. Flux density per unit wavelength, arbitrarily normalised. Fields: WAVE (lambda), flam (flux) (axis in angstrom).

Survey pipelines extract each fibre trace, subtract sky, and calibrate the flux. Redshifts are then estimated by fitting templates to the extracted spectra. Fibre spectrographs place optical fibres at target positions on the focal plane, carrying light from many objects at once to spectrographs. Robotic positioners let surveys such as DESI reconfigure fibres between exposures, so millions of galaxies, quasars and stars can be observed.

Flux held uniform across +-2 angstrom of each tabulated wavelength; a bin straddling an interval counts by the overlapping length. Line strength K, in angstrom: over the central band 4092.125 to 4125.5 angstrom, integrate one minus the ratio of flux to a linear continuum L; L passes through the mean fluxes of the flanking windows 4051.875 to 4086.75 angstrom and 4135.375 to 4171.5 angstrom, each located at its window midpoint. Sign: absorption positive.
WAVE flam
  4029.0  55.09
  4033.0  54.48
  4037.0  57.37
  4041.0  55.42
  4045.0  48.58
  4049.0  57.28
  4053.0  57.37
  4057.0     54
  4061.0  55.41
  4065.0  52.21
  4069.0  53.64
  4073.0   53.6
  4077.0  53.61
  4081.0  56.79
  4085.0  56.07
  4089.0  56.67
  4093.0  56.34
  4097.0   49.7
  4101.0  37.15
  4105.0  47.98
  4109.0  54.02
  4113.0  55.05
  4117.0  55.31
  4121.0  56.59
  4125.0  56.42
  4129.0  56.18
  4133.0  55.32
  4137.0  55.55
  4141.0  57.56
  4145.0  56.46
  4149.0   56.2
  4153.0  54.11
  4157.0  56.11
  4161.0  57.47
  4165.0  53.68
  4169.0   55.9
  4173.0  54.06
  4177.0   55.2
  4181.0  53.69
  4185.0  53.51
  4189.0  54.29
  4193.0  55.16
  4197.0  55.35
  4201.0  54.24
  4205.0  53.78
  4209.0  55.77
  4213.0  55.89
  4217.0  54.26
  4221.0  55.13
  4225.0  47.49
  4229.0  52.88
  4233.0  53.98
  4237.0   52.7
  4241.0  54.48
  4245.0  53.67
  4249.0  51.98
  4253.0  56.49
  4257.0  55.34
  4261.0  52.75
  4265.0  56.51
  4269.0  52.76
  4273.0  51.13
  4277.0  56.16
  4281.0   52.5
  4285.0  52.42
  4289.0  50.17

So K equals 2.1 angstrom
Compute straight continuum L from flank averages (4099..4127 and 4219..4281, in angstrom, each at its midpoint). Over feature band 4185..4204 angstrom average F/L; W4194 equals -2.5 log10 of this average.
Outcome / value -0.04 mag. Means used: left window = 51.8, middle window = 54.6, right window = 53.5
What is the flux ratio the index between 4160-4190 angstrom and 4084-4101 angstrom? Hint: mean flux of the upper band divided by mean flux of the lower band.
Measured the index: 1.0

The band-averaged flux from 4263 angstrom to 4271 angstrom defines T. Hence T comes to 54.6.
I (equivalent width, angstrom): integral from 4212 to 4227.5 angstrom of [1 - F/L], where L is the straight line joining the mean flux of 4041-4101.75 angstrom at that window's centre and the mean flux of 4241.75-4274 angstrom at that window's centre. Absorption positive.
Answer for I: 0.2 angstrom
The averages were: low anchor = 53.6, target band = 53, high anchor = 53.9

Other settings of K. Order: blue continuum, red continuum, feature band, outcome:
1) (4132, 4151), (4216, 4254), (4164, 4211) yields 0.2 angstrom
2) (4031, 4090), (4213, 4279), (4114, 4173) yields -1.7 angstrom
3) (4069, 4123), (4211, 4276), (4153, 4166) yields -0.6 angstrom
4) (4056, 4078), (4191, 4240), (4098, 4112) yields 1.7 angstrom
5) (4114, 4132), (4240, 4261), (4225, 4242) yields 0.5 angstrom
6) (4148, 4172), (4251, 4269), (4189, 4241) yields 1.2 angstrom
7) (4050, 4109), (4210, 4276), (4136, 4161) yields -1.3 angstrom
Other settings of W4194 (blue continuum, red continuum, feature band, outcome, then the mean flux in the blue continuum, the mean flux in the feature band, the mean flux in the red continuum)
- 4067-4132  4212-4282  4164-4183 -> -0.020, 53.5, 54.5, 53.7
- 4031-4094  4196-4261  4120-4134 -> -0.032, 54.9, 56.2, 53.9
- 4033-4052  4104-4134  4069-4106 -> 0.053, 54.8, 52.2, 54.8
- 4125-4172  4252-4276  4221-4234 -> 0.058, 55.9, 51.8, 54.1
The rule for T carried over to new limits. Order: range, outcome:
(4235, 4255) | 53.9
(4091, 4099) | 53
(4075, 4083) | 55.2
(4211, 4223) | 55.1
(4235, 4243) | 53.6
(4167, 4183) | 54.7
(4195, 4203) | 54.8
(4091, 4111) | 49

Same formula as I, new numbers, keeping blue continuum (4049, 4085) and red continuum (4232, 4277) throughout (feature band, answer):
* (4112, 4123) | -0.23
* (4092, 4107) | 2.04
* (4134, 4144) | -0.36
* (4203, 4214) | -0.19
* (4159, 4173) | -0.29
